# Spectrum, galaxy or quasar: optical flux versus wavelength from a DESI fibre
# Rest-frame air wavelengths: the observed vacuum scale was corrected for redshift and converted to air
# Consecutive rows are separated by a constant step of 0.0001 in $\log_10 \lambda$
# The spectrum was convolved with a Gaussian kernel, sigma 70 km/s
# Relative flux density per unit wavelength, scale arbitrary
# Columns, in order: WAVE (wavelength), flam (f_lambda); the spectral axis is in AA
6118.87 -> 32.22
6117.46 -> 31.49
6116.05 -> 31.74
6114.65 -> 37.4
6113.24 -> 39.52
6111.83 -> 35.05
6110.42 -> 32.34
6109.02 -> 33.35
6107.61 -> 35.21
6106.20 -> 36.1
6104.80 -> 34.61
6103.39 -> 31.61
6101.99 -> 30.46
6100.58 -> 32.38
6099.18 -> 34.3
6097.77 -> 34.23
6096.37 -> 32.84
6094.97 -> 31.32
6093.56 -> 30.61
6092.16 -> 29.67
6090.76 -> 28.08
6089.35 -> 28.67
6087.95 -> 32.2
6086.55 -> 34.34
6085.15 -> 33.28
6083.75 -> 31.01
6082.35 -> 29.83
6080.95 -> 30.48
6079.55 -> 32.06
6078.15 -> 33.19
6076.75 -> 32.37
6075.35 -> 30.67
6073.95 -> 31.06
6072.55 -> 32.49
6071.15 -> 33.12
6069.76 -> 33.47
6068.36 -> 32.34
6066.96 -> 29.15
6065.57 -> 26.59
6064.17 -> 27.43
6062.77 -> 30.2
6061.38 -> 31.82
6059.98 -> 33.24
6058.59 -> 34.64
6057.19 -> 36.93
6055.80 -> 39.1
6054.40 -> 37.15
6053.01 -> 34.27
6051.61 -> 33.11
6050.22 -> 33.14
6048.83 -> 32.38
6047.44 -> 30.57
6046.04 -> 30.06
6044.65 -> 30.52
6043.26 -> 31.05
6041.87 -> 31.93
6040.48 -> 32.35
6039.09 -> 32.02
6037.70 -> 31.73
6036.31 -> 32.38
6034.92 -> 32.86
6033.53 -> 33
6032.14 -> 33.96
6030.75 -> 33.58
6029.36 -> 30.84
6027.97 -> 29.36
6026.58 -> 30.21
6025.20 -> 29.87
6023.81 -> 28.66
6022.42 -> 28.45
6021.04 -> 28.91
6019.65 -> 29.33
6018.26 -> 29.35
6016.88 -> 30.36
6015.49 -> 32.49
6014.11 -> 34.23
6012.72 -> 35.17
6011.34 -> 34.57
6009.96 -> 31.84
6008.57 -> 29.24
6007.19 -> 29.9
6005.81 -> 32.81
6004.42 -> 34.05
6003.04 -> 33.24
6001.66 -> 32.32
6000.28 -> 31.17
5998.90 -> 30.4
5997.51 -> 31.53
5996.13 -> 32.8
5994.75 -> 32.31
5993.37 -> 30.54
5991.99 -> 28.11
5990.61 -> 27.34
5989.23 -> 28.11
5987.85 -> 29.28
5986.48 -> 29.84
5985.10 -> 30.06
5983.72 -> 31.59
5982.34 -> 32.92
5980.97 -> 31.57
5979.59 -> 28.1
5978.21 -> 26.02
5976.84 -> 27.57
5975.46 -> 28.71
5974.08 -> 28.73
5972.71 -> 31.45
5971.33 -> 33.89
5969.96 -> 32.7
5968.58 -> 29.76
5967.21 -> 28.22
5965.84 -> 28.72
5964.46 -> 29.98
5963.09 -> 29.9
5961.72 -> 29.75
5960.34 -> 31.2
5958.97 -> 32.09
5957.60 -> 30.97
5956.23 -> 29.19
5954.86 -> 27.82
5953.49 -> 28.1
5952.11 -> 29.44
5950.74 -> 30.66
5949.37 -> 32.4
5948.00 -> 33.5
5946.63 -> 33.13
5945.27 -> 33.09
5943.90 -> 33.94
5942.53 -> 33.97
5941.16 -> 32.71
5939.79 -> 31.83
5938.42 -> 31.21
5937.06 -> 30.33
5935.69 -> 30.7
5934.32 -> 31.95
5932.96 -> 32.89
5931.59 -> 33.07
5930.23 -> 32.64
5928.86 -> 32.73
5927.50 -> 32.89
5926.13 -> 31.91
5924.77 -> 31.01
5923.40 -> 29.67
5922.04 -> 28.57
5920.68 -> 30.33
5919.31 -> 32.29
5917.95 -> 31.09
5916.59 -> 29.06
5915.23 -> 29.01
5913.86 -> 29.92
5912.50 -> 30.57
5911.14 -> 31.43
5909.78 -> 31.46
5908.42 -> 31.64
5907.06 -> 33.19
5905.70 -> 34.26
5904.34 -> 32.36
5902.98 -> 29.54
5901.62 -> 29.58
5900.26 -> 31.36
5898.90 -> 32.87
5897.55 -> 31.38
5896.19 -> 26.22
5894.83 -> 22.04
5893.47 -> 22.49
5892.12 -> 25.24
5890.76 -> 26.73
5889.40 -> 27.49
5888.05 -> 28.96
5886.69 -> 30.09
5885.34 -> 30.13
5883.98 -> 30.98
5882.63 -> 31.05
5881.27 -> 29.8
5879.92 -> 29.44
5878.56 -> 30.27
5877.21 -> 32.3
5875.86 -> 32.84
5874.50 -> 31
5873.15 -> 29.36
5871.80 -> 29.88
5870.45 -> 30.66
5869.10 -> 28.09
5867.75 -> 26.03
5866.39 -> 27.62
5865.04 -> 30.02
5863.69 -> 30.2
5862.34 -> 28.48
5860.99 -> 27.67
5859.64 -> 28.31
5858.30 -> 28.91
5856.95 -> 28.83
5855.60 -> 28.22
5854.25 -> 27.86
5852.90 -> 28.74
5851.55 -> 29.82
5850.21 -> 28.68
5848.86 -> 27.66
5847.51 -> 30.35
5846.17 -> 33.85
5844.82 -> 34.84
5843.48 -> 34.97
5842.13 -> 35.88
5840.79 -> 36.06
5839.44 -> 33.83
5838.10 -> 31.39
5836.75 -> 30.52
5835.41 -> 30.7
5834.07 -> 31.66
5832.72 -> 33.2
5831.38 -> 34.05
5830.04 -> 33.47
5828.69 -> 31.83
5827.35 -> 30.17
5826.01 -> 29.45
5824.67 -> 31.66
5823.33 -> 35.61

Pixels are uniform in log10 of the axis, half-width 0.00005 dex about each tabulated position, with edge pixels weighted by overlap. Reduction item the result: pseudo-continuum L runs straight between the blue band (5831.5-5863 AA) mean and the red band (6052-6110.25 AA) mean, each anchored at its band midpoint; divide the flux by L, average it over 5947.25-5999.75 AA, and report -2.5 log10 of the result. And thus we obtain 0.05 mag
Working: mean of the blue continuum 30.9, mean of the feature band 30.1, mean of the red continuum 32.3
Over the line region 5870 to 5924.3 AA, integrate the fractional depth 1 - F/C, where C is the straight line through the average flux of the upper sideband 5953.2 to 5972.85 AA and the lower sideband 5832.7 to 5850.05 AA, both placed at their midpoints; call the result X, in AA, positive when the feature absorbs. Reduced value 2.7 AA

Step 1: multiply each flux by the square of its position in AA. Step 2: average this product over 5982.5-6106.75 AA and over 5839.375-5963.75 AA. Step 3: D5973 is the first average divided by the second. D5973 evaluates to 1.1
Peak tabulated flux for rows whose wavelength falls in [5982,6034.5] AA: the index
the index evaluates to 35.17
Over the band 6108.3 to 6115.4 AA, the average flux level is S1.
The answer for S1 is 35.5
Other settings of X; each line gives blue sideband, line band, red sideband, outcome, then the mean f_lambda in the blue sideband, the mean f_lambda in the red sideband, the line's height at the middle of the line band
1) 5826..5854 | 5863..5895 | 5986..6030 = 2.8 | 32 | 30.8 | 31.7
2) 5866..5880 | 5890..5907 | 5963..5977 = 0.6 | 29.8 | 30.1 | 29.9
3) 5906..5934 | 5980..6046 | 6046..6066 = 2.4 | 31.3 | 32.9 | 32.4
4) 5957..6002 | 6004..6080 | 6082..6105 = -2.2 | 30.2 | 31.7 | 31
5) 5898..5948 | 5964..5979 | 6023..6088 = 1.0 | 31.6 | 32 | 31.8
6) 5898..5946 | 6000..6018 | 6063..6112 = -0.4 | 31.6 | 31.8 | 31.7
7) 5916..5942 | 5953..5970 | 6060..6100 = 0.9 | 31.4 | 31.4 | 31.4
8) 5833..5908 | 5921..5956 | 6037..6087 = -0.9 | 30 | 32.2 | 30.8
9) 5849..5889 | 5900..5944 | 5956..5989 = -2.5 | 29.4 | 30.1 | 29.8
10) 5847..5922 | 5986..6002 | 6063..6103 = 0.1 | 29.5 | 31.3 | 30.5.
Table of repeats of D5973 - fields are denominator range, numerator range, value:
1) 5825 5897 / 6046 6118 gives 1.17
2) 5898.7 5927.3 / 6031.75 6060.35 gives 1.12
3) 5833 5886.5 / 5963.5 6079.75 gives 1.09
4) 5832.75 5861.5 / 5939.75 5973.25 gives 1.04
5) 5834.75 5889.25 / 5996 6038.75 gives 1.10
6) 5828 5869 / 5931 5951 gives 1.09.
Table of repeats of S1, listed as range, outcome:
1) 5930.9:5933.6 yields 33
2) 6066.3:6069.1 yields 30.7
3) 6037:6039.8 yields 31.9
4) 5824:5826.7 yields 30.6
